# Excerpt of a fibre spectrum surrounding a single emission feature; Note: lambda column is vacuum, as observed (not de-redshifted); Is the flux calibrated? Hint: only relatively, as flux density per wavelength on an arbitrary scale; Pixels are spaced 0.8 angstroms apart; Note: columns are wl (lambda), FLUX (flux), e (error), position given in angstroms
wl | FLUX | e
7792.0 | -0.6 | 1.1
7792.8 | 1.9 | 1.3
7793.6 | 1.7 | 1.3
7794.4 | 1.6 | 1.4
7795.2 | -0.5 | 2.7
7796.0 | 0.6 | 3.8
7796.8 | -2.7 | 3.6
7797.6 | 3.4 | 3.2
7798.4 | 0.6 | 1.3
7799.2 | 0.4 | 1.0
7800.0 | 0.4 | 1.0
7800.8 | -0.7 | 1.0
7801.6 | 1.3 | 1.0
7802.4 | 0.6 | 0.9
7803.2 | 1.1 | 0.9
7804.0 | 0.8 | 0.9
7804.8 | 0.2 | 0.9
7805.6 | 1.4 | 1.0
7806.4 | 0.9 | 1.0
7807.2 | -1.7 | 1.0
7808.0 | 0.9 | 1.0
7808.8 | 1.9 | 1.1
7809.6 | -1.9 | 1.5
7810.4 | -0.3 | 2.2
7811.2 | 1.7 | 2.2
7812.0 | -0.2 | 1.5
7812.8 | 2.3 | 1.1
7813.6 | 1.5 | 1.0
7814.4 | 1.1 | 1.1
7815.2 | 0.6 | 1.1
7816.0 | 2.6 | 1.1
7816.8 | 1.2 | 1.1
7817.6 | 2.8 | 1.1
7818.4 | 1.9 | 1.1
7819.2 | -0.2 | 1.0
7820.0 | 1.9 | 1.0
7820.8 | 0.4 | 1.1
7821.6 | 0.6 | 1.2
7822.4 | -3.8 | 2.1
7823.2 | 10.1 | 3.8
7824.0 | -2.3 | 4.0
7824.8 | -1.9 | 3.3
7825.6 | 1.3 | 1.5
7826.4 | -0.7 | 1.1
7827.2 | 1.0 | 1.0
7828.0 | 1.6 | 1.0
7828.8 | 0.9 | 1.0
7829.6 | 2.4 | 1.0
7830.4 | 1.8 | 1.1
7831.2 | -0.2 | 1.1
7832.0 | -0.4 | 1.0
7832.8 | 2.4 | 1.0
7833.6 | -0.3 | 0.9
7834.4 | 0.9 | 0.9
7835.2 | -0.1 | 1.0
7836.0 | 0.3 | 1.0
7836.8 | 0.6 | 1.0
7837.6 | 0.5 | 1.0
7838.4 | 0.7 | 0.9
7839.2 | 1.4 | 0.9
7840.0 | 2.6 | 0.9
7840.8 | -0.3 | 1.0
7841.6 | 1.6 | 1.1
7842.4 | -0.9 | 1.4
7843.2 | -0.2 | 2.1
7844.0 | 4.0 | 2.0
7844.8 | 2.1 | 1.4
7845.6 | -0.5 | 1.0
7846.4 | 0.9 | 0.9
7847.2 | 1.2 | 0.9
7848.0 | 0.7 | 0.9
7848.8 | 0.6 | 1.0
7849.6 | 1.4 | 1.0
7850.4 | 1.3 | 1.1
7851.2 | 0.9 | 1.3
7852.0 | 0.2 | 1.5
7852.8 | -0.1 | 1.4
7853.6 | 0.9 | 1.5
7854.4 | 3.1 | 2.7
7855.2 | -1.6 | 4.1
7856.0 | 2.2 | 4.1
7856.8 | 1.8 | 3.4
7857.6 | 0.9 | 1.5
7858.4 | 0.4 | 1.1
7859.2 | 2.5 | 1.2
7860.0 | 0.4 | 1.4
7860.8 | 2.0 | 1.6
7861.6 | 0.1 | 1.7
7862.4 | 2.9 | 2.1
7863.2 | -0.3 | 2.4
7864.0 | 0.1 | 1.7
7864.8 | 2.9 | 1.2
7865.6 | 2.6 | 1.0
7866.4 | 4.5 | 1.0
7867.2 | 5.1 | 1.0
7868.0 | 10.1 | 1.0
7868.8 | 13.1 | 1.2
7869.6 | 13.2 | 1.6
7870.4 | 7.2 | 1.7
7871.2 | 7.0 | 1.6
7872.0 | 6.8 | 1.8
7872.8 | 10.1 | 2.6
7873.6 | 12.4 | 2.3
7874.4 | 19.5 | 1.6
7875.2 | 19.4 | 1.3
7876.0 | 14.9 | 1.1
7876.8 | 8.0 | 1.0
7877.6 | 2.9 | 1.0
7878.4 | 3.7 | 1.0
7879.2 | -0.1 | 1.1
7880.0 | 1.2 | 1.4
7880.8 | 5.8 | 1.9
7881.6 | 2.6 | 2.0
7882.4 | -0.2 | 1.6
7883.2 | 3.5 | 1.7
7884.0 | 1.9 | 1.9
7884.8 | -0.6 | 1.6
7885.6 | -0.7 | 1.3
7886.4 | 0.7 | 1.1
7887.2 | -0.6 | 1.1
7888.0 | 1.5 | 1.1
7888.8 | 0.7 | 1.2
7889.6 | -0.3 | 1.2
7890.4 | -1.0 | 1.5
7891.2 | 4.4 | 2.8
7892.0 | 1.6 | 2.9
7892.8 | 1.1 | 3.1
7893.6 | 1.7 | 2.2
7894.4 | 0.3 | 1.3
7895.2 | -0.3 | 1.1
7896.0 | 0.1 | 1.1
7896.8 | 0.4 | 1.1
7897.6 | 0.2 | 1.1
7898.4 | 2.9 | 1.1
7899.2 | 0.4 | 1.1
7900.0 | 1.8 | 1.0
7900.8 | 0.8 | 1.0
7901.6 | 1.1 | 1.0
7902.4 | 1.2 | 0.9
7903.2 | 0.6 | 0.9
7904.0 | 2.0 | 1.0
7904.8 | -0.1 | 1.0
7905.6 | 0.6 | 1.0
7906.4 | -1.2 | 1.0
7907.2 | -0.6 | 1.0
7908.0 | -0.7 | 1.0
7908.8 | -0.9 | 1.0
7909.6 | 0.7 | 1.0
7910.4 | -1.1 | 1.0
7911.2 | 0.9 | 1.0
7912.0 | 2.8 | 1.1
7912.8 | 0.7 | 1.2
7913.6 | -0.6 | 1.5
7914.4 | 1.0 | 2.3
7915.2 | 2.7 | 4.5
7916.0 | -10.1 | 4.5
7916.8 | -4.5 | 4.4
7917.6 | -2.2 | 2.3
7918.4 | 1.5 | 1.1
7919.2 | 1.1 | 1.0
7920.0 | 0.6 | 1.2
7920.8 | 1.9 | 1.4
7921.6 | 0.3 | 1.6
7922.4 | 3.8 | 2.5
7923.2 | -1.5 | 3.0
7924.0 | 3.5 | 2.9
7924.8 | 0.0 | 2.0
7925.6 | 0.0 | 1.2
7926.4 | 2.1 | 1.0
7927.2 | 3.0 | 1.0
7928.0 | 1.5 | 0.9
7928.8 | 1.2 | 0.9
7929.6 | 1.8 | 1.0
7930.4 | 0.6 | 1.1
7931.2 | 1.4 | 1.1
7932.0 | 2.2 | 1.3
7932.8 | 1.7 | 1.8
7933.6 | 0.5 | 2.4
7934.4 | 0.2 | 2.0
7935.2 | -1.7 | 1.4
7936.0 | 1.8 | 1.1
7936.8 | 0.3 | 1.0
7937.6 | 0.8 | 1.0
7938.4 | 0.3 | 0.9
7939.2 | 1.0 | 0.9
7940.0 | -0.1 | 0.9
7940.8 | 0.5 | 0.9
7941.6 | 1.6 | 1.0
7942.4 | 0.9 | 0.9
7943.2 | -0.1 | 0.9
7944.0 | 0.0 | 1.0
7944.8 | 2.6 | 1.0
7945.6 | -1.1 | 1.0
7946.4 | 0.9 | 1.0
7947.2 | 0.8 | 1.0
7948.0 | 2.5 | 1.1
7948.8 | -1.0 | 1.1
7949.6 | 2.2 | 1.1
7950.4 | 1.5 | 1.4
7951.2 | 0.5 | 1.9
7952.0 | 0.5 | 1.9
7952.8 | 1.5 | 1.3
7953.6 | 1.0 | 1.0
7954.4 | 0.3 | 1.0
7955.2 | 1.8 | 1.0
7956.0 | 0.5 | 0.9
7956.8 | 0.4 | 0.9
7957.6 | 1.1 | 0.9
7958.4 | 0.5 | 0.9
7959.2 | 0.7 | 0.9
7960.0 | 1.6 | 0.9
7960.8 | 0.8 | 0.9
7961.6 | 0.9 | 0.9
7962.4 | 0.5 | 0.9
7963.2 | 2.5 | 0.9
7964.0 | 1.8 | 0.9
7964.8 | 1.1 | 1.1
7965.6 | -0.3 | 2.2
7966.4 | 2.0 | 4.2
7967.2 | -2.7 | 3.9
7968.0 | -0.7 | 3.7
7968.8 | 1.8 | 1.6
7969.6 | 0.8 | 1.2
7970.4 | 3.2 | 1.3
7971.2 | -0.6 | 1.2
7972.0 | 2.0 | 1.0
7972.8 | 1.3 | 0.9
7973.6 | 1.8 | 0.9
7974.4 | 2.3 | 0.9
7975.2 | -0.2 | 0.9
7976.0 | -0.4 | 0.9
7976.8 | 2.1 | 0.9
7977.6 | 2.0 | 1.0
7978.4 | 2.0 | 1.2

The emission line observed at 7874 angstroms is [O II] 3727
